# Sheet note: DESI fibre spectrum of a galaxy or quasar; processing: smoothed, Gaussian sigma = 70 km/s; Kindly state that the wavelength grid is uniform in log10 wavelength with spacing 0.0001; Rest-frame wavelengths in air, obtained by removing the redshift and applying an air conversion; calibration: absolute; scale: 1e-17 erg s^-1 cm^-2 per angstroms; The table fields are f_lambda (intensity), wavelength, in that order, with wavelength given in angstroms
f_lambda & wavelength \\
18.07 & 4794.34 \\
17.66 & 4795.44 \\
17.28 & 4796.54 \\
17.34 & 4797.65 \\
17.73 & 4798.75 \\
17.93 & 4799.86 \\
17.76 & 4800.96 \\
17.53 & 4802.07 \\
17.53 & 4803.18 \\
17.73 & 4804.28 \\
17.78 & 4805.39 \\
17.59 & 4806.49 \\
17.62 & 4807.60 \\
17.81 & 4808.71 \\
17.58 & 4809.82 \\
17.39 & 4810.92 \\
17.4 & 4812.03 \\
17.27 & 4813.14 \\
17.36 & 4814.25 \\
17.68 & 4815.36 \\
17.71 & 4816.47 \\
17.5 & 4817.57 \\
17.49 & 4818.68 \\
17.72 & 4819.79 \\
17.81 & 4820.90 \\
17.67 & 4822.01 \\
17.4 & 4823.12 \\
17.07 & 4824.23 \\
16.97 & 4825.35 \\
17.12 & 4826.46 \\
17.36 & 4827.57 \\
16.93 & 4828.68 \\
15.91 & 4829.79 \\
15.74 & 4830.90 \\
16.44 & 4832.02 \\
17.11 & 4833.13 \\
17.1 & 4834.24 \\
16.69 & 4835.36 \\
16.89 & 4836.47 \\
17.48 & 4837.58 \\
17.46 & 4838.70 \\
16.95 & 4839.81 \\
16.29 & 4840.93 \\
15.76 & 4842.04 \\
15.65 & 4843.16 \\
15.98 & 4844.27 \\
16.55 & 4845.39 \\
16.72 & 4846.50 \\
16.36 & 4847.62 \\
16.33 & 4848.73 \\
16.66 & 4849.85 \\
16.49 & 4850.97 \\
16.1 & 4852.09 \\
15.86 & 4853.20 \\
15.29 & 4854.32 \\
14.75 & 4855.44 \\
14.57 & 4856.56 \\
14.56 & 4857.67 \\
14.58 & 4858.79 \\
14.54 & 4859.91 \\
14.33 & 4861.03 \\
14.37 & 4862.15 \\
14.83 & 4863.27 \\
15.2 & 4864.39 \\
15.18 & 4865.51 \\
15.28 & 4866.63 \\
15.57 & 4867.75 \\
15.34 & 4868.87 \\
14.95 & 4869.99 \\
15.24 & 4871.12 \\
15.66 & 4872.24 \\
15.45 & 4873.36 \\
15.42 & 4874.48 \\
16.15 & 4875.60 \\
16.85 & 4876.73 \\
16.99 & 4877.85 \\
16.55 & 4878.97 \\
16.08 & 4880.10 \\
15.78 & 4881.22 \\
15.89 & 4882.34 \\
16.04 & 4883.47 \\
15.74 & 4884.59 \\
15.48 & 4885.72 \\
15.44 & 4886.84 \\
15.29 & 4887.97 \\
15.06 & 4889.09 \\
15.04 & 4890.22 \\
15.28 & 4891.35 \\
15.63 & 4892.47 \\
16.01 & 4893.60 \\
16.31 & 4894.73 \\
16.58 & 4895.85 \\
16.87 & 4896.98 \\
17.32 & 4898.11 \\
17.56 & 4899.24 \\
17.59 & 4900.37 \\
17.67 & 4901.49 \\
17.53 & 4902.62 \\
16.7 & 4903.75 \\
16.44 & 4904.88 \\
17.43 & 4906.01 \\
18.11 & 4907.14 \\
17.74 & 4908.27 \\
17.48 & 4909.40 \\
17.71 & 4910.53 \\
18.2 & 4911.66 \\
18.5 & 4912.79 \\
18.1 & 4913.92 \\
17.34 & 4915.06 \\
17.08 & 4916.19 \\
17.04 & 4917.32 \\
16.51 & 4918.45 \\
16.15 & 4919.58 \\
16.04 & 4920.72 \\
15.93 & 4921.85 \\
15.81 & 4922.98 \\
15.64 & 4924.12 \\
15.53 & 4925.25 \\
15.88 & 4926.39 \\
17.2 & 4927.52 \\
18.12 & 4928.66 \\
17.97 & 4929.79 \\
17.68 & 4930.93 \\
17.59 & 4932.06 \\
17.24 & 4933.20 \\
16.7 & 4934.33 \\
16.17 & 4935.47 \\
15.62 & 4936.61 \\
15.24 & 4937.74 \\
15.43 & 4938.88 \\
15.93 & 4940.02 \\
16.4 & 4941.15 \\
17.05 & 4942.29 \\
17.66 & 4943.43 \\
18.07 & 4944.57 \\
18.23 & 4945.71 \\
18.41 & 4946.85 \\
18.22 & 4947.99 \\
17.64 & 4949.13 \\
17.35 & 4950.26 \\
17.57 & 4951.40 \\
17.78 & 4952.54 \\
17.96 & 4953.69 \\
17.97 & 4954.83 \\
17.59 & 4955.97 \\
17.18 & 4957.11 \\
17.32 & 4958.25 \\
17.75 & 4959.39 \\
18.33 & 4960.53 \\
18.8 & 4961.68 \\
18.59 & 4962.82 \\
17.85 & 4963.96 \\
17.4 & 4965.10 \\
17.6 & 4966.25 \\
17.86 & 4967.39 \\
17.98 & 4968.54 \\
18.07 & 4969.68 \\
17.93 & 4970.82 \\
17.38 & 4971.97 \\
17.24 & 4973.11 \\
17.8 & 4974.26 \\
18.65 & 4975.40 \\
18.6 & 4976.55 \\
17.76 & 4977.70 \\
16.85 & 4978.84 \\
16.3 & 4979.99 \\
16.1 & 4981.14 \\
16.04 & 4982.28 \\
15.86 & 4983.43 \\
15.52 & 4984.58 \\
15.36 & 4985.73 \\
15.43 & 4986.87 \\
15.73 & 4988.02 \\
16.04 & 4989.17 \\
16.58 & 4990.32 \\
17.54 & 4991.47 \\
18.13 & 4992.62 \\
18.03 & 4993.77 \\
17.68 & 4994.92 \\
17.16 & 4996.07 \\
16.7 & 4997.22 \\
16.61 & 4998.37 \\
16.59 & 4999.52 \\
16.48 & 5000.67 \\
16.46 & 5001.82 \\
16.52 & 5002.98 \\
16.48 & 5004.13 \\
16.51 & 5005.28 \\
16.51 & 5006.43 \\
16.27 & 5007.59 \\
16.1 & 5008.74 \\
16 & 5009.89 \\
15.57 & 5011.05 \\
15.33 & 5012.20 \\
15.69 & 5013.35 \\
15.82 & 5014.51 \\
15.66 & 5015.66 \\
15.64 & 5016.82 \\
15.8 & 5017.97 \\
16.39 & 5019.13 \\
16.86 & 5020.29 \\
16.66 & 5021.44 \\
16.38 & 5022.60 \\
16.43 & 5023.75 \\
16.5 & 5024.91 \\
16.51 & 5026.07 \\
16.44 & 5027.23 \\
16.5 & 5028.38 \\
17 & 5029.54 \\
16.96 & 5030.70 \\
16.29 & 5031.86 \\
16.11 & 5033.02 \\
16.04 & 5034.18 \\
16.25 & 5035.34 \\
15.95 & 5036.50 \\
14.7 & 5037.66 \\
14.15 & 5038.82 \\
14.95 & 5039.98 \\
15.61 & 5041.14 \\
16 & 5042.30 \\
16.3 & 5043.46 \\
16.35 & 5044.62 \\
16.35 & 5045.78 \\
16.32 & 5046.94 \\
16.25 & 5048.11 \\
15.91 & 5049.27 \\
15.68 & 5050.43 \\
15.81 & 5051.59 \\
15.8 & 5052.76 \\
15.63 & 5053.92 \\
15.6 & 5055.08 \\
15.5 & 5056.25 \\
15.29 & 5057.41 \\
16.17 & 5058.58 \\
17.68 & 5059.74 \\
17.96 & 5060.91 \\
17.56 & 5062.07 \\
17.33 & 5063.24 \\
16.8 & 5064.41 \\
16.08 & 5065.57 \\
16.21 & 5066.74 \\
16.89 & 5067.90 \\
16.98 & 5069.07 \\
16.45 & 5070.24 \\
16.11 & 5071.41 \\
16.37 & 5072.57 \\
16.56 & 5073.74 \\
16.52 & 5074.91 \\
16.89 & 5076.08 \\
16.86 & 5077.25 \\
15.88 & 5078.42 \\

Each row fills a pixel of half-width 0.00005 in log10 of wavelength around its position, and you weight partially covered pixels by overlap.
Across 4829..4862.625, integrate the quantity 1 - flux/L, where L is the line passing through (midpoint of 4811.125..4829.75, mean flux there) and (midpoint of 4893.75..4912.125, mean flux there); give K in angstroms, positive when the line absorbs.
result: 2.6 angstroms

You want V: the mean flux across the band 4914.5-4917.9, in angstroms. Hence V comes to 17.2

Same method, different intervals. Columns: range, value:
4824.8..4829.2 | 17.1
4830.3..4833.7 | 16.4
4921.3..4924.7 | 15.8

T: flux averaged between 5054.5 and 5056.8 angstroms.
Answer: 15.5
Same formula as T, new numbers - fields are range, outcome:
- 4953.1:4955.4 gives 17.9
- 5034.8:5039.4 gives 15.3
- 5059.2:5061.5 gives 17.8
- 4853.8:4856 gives 15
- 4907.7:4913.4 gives 17.9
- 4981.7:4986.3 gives 15.7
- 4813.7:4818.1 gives 17.6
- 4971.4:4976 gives 17.8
